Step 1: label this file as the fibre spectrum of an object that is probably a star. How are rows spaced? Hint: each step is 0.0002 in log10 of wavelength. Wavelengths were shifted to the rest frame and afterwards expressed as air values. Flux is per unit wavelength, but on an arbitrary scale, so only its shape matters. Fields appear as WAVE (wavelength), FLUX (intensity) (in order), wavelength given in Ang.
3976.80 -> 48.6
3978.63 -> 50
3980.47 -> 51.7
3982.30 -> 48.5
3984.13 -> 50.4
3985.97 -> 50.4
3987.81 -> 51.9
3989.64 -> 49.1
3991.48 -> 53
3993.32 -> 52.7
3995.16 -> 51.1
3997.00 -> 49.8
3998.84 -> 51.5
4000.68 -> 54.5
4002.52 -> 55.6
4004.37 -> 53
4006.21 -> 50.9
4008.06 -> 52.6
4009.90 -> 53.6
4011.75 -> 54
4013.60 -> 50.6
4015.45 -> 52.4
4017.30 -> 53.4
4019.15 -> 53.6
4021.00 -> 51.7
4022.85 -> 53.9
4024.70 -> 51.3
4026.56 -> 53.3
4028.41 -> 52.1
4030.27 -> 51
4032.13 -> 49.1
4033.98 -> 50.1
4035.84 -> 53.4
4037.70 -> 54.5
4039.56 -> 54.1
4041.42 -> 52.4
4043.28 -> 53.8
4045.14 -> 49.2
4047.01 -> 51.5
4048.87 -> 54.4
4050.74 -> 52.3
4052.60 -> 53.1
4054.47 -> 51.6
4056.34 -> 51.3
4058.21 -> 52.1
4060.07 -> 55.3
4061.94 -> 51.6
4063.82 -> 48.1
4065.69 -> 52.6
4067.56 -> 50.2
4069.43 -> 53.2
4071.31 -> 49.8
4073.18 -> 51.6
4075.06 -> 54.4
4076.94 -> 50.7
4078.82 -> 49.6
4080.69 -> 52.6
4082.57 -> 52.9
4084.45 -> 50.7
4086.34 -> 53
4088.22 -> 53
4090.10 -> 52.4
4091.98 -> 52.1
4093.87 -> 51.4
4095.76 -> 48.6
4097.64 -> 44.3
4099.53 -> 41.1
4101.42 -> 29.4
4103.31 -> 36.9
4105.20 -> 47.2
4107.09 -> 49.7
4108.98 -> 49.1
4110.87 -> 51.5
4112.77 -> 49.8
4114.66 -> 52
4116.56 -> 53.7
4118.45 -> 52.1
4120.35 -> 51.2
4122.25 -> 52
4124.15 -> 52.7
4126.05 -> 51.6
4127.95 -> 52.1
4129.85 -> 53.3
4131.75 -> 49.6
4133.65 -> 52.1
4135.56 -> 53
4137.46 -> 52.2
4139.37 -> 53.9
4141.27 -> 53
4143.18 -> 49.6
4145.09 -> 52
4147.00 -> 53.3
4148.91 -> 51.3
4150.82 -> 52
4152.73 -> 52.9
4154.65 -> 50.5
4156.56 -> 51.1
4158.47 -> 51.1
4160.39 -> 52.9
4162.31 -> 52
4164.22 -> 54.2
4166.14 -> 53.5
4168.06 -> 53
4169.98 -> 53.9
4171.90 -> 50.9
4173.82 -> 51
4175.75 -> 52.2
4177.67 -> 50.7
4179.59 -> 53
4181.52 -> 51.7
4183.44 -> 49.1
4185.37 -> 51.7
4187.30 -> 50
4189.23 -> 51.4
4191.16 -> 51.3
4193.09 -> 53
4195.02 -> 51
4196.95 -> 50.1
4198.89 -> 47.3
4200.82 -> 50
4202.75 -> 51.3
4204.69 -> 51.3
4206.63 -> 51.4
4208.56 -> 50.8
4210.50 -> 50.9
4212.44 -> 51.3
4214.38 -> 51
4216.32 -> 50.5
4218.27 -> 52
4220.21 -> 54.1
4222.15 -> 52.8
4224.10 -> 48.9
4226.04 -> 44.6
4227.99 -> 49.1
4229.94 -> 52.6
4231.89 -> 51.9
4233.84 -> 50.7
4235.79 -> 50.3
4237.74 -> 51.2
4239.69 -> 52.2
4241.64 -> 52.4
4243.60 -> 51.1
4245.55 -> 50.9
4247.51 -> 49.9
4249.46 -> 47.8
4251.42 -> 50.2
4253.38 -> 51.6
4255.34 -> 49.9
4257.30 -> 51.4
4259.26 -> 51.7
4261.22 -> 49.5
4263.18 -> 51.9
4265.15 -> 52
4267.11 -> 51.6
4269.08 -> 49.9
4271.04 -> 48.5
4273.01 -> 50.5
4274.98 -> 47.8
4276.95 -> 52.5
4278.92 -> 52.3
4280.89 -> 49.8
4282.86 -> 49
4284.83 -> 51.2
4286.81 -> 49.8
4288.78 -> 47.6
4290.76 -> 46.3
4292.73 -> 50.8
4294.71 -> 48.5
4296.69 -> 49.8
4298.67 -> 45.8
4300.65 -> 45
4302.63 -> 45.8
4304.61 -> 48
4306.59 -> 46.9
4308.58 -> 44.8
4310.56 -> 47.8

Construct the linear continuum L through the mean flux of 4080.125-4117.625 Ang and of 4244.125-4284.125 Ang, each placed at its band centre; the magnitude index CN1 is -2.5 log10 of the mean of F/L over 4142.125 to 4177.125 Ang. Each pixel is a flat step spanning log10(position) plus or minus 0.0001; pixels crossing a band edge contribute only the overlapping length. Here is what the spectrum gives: -0.06 mag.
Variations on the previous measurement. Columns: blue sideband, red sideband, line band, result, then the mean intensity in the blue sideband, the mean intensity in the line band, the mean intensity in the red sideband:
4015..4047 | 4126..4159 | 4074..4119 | 0.06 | 52.3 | 49.1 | 52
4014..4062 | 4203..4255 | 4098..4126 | 0.09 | 52.4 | 47.8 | 50.8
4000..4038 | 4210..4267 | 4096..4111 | 0.19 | 52.6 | 43.5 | 50.9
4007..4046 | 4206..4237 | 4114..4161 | -0.01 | 52.4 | 52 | 50.8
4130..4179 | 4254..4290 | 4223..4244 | 0.01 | 52.1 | 50.4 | 50.4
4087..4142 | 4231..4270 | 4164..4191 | -0.03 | 49.7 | 51.8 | 50.9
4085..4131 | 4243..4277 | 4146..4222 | -0.04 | 49.2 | 51.6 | 50.4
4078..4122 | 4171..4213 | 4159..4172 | -0.05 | 48.9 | 53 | 51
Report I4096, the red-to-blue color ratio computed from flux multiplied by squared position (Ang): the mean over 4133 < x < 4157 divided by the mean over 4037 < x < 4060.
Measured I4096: 1.04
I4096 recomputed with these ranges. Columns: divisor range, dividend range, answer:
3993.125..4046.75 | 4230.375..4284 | 1.09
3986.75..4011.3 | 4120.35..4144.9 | 1.06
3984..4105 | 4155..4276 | 1.08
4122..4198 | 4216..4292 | 1.02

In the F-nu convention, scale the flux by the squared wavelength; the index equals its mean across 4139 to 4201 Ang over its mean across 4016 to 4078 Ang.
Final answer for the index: 1.05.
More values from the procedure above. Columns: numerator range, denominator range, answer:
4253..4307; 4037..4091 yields 1.05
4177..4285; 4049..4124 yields 1.08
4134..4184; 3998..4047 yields 1.06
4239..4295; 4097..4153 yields 1.08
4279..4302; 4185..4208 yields 1.00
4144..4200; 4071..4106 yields 1.11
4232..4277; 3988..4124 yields 1.09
